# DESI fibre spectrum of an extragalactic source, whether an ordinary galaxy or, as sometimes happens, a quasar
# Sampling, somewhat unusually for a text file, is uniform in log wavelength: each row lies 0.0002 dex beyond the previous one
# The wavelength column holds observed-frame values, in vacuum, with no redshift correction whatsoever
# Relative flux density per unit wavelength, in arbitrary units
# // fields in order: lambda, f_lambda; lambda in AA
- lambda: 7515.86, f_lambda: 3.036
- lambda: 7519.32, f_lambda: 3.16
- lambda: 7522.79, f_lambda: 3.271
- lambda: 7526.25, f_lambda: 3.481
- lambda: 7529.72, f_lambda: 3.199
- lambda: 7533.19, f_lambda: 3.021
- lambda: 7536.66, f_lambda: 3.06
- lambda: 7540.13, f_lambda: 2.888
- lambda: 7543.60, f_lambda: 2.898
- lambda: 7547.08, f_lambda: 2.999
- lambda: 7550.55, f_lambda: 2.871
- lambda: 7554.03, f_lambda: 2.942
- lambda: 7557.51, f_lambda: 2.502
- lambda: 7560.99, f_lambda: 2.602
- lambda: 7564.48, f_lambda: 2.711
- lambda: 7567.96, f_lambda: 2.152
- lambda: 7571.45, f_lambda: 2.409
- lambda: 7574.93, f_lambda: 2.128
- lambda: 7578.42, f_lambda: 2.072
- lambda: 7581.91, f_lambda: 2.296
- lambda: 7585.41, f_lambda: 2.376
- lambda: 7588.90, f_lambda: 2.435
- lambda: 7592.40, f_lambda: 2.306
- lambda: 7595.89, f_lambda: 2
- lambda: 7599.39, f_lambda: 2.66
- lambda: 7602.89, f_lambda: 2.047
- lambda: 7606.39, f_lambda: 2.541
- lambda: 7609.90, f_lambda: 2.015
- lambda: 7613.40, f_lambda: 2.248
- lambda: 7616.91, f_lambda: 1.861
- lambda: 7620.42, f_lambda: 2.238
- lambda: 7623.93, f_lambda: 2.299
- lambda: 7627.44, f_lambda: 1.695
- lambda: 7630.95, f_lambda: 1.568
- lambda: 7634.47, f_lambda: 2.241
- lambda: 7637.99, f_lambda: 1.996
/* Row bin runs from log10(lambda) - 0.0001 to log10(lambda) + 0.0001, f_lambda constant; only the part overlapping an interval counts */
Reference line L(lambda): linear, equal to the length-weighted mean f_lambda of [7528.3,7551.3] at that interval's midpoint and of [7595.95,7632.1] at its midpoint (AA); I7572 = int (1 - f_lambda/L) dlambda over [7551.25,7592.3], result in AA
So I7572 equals 3.0 AA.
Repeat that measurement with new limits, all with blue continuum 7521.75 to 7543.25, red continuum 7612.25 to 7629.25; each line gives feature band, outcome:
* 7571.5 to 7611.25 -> 2.29 AA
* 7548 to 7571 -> 1.46 AA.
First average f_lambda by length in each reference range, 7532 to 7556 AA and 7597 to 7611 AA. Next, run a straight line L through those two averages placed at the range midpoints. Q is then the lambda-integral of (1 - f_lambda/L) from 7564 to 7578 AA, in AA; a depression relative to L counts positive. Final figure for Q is 2.0 AA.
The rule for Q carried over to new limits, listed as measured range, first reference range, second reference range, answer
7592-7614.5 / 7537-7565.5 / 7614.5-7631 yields -0.50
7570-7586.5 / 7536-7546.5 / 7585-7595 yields 1.56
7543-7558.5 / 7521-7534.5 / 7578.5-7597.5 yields 0.11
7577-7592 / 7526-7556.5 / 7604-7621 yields 1.17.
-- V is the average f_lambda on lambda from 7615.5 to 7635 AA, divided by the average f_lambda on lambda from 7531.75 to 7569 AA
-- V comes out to 0.7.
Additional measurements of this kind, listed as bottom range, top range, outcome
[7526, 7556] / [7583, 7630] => 0.73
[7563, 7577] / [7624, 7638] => 0.82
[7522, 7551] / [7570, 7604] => 0.74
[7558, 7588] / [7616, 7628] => 0.88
